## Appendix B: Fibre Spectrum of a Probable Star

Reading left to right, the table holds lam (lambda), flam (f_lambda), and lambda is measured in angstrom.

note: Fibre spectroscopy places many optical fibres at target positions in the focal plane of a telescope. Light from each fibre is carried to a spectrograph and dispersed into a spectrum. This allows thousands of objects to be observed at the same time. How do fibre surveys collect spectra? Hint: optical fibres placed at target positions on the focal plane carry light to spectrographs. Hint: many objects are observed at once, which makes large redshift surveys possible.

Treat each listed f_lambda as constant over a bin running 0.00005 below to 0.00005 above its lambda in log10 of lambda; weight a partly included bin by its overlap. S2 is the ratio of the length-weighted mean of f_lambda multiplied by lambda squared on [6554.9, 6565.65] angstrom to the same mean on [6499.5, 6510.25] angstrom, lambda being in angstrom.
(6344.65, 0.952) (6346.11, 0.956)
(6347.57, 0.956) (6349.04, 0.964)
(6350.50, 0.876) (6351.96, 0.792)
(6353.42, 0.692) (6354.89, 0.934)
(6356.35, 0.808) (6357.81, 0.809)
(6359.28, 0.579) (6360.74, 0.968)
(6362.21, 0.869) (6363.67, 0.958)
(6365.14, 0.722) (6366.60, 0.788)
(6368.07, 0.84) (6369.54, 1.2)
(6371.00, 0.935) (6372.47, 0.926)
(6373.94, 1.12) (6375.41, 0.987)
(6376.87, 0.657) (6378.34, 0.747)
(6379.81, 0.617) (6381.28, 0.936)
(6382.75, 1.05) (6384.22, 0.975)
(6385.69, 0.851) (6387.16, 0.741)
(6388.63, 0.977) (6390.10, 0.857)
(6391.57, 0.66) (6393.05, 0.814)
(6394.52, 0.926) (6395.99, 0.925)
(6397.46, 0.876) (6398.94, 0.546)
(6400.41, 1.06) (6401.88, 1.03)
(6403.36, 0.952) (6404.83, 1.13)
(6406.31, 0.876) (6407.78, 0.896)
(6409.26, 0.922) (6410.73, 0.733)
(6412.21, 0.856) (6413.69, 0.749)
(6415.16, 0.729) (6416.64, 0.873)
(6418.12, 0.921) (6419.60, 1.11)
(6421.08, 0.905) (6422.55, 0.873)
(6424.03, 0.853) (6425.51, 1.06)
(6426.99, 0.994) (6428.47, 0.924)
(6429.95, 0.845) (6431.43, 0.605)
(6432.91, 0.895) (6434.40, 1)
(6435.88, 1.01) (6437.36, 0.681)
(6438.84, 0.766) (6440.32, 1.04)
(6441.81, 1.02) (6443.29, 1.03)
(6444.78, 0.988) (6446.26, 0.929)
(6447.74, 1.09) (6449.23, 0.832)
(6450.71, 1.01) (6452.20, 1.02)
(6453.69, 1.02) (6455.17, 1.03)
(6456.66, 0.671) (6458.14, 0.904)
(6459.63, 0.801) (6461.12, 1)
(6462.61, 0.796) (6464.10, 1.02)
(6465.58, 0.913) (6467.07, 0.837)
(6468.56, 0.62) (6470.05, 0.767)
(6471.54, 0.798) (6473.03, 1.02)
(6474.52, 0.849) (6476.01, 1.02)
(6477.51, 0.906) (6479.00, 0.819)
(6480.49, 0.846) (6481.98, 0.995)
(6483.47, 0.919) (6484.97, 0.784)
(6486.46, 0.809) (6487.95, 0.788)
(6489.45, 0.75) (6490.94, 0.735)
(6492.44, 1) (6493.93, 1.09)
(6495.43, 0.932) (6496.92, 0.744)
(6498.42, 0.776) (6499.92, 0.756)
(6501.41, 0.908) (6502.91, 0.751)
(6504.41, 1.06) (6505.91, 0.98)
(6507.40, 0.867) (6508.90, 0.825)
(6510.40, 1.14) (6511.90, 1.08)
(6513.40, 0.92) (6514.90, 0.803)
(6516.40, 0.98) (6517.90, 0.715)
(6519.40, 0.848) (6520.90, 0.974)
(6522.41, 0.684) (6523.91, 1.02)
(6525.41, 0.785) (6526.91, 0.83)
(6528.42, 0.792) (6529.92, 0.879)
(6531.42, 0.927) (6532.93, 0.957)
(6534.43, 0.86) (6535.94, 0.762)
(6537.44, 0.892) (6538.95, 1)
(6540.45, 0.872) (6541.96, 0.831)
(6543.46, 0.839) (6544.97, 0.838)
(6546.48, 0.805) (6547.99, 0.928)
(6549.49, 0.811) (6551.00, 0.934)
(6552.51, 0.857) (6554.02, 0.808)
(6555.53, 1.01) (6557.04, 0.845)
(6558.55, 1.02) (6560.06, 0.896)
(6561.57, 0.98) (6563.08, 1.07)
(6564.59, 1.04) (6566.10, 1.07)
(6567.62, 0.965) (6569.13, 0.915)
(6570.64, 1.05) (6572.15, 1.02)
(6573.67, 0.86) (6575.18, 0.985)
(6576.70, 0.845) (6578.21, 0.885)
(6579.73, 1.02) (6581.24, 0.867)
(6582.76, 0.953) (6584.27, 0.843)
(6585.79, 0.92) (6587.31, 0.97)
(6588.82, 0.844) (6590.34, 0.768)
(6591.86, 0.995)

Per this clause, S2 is 1.11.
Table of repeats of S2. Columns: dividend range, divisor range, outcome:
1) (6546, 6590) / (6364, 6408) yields 1.11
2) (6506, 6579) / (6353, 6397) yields 1.11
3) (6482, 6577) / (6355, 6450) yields 1.05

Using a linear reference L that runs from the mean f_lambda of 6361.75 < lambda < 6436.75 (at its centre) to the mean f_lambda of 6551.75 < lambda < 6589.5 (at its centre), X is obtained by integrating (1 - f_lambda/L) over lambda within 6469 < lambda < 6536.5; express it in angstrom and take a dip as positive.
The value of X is 3.3 angstrom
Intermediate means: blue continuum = 0.888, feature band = 0.876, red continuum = 0.942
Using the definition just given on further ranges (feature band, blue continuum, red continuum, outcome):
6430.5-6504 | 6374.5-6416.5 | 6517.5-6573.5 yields -0.3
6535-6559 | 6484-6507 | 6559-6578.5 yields 1.6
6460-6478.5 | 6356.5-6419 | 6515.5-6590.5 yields 0.2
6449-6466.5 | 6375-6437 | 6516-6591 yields -0.7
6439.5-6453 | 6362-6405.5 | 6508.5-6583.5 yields -1.5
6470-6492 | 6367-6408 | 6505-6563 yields 0.9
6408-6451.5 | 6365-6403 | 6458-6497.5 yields -1.6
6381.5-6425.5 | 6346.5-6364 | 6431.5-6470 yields -0.4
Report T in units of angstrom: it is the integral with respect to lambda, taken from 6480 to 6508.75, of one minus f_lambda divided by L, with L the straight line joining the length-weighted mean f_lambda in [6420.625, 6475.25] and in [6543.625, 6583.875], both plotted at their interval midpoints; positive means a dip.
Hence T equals 1.5 angstrom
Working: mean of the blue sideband 0.903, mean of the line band 0.867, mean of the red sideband 0.932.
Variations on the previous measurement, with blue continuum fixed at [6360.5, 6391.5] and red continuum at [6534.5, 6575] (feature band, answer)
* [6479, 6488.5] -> 0.5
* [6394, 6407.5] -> -0.5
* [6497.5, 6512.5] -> 0.0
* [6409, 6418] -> 0.8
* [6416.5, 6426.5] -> -0.6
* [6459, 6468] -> 0.1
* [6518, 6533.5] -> 0.9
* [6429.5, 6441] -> 0.5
